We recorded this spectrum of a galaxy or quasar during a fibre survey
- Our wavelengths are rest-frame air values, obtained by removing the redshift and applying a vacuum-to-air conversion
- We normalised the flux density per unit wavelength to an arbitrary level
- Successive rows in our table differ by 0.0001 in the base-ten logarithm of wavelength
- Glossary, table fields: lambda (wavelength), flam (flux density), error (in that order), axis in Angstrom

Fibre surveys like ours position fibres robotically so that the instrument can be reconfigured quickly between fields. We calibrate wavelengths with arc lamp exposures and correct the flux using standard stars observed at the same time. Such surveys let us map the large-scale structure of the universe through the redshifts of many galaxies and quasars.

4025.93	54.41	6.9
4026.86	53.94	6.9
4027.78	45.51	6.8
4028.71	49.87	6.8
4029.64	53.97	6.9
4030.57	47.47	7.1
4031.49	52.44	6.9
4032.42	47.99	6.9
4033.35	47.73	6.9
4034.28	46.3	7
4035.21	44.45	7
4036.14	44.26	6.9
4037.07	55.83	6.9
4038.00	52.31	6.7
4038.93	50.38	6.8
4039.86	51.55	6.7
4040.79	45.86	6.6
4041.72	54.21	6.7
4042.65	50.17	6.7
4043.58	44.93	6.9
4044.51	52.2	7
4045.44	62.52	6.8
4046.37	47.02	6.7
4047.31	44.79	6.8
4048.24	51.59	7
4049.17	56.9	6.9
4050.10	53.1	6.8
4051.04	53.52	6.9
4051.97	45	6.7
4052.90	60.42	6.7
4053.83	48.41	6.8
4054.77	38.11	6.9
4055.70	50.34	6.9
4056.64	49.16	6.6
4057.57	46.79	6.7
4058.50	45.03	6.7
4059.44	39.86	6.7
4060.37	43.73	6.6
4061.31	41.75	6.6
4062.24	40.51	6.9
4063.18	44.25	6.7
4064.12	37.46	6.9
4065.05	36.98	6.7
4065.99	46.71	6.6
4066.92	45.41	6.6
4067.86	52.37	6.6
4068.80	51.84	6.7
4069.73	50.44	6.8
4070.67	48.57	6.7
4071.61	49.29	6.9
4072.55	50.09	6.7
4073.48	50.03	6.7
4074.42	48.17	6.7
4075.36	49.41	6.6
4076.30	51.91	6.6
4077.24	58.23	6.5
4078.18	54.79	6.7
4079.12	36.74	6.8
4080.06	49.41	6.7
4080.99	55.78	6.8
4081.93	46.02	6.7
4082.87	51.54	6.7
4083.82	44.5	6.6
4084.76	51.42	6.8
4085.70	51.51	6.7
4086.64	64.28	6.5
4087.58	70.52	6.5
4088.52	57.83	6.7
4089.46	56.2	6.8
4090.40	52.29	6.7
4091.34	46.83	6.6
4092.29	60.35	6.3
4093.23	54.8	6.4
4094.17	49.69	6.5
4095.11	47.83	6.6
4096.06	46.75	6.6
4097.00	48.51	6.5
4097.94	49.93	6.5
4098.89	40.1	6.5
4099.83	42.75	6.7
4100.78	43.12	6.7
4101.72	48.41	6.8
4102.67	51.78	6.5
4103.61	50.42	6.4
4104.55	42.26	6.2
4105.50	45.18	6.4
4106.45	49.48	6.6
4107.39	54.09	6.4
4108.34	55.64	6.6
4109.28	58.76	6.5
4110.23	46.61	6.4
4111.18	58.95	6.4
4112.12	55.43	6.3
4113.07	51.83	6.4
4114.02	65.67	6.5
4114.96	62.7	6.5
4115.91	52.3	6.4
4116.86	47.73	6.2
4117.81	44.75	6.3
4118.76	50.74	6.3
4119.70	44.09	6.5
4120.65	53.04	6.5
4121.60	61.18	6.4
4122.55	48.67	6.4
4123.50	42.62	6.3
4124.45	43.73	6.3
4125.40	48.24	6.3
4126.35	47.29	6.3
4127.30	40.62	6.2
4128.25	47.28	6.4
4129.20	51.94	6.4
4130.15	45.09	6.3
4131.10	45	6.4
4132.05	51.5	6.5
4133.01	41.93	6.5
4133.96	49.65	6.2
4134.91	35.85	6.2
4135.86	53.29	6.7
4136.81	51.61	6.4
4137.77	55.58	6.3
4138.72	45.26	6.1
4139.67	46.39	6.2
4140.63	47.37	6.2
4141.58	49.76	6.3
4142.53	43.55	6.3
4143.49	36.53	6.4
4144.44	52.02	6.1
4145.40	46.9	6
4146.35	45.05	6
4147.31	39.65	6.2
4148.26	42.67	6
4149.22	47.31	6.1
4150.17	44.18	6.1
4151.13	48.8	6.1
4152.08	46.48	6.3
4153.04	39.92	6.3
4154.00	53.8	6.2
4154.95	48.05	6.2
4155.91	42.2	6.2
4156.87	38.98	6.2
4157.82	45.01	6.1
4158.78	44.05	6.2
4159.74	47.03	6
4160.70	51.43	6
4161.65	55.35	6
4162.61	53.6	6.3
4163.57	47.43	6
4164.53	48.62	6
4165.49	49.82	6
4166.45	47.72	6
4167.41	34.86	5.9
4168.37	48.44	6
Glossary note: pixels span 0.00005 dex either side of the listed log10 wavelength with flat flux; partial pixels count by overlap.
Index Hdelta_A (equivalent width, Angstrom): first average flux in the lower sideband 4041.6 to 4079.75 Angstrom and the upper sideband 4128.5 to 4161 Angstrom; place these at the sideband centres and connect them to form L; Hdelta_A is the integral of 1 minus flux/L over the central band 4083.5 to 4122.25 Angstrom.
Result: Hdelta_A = -3.8 Angstrom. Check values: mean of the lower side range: 48.3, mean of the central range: 52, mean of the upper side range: 46.3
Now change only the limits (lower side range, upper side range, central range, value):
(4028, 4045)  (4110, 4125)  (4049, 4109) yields 1.8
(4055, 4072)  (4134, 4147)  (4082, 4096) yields -2.4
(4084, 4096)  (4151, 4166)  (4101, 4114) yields 0.3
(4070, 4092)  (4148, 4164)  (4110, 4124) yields -0.8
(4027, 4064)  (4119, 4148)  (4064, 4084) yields -0.2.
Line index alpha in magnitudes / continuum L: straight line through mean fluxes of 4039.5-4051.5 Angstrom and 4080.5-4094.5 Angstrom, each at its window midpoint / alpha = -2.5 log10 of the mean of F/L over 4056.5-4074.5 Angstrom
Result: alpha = 0.15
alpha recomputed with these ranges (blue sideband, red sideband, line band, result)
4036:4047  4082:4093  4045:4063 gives 0.08 mag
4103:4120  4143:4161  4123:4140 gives 0.04 mag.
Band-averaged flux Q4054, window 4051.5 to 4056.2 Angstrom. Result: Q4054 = 48.5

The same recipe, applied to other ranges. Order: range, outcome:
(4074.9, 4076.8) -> 50.7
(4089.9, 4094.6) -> 52.9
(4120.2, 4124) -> 51.3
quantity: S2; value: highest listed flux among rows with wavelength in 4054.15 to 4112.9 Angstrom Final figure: 70.52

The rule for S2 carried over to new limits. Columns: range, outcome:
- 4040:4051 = 62.52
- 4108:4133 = 65.67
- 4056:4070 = 52.37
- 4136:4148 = 55.58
